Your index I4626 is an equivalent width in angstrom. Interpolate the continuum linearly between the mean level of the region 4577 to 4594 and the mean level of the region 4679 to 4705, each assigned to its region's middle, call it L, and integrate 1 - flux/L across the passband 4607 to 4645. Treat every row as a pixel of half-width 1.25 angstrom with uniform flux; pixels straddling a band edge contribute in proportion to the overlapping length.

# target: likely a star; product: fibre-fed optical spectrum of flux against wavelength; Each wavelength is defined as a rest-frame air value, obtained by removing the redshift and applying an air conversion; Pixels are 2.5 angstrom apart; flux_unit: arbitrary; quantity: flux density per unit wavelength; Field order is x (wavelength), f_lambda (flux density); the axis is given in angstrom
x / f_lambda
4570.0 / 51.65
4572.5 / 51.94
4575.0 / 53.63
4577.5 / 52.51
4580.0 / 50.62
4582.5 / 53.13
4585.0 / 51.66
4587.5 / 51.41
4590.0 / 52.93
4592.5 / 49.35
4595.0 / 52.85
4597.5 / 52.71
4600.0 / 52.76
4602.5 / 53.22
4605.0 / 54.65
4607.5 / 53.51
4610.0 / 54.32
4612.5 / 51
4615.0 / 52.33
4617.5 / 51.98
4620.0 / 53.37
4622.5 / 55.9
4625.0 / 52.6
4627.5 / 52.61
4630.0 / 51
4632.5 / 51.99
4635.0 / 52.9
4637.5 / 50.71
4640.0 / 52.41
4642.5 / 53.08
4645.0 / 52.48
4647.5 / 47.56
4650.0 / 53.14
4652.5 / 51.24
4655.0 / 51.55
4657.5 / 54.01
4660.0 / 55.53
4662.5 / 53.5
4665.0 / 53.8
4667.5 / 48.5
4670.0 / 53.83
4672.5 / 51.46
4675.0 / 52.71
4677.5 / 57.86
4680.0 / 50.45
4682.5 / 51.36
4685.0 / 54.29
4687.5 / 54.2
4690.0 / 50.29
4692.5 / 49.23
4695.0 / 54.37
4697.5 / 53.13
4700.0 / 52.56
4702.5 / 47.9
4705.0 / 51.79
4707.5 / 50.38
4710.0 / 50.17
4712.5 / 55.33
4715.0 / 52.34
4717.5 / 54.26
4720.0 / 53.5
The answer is -0.7 angstrom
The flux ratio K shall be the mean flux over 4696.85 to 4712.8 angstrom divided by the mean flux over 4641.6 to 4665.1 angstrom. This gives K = 0.98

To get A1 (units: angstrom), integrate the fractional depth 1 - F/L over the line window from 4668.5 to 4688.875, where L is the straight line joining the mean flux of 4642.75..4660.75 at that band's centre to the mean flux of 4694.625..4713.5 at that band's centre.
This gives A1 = -0.5 angstrom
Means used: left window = 52.2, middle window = 53.2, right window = 51.8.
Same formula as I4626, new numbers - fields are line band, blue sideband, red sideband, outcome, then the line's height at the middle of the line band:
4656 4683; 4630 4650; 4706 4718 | -0.6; 51.9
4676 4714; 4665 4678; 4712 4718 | 0.7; 53.3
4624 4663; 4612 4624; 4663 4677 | 0.4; 52.7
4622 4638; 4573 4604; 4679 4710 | -0.1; 52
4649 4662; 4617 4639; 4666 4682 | -0.2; 52.5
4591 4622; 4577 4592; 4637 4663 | -0.4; 52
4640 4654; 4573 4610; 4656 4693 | 0.3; 52.7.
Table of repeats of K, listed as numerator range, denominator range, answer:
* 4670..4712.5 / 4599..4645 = 0.99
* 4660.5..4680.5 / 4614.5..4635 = 1.00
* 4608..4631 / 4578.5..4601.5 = 1.02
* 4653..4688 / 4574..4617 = 1.01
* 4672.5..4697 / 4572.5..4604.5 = 1.01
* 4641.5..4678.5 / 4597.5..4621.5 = 0.99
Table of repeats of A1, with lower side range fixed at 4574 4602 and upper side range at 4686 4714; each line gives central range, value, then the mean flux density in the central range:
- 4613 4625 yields -0.26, 53.2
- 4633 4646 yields -0.08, 52.3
